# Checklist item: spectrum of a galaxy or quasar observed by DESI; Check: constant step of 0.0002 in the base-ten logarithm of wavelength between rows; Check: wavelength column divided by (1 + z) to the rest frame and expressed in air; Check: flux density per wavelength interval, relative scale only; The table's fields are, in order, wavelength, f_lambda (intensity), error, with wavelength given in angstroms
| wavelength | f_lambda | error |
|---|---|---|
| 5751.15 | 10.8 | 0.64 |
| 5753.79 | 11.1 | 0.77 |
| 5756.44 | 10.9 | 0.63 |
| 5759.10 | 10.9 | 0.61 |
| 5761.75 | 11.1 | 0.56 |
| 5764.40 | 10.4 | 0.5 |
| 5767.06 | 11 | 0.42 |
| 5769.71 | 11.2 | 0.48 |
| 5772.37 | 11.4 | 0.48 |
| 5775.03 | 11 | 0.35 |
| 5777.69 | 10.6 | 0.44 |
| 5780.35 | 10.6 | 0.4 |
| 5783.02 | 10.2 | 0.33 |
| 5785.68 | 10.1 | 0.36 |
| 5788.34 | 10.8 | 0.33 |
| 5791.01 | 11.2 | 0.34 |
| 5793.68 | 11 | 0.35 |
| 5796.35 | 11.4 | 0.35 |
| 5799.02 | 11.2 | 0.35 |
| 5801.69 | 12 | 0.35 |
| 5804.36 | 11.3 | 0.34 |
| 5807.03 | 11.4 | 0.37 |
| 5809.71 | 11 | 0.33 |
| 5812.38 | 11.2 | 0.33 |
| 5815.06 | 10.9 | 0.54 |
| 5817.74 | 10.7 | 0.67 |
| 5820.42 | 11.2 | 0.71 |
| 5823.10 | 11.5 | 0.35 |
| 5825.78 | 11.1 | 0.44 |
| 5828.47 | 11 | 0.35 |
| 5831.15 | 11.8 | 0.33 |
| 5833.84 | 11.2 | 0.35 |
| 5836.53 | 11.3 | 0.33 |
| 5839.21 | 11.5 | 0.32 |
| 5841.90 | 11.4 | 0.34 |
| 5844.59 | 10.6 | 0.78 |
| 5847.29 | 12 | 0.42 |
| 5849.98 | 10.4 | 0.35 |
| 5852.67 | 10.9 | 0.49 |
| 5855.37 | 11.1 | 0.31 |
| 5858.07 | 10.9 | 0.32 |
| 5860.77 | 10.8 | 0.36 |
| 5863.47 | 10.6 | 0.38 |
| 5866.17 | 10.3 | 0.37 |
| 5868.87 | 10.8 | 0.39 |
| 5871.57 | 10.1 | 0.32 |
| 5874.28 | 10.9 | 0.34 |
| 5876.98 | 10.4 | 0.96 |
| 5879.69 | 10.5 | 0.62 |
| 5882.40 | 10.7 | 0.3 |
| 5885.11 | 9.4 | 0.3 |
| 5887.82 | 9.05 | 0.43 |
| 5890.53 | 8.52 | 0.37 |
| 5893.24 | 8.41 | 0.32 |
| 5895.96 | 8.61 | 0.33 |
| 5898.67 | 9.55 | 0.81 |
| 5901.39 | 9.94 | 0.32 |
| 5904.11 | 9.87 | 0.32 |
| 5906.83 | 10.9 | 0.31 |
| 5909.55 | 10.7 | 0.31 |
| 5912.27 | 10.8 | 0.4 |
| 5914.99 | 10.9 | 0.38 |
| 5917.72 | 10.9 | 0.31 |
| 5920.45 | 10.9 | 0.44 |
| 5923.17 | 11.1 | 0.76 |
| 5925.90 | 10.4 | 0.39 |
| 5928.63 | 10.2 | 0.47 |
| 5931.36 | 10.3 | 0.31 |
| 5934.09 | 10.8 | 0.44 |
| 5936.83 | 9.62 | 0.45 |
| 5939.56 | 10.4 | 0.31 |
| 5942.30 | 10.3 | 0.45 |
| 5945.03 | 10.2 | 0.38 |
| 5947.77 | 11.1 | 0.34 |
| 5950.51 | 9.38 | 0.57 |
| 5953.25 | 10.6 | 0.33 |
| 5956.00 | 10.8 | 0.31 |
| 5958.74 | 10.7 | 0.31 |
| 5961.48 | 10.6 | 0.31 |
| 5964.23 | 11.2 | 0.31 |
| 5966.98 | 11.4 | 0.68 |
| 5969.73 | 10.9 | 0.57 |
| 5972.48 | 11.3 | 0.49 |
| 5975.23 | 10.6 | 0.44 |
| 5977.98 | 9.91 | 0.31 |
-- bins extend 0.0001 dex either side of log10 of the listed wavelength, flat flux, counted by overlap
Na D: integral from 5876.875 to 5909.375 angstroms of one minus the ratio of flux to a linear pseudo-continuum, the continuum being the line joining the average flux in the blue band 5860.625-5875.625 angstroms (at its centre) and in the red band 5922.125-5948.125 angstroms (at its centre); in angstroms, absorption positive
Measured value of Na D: 2.6 angstroms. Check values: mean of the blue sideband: 10.6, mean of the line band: 9.66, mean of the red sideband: 10.4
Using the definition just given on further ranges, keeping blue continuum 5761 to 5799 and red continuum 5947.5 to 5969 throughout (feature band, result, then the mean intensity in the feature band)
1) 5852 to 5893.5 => 2.06 angstroms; 10.2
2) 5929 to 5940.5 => 0.49 angstroms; 10.3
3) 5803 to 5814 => -0.39 angstroms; 11.2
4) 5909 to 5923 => -0.17 angstroms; 10.9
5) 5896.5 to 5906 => 0.89 angstroms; 9.75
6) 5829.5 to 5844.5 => -0.76 angstroms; 11.4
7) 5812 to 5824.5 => -0.30 angstroms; 11.1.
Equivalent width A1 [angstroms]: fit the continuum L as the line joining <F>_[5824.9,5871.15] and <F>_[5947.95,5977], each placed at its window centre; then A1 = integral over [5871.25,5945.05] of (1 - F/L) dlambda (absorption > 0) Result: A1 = 4.9 angstroms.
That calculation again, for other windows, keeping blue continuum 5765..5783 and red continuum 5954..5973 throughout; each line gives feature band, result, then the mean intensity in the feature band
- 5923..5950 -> 1.4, 10.4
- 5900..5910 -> 0.6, 10.3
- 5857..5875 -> 0.5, 10.6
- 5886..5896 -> 2.0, 8.69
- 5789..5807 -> -0.7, 11.3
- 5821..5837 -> -0.6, 11.3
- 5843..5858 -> -0.1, 11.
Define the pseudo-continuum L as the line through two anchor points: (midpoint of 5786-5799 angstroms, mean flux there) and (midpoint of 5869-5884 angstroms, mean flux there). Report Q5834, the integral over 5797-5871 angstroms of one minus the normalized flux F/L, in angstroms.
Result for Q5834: -2.2 angstroms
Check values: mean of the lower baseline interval 11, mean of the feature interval 11.1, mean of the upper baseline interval 10.5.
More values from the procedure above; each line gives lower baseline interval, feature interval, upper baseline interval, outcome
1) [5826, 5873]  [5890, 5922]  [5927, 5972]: 2.0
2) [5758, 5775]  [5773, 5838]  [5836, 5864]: -0.3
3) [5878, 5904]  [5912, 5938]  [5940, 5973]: -1.3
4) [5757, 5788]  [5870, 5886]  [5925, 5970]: 0.4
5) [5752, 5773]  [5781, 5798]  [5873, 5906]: -0.1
